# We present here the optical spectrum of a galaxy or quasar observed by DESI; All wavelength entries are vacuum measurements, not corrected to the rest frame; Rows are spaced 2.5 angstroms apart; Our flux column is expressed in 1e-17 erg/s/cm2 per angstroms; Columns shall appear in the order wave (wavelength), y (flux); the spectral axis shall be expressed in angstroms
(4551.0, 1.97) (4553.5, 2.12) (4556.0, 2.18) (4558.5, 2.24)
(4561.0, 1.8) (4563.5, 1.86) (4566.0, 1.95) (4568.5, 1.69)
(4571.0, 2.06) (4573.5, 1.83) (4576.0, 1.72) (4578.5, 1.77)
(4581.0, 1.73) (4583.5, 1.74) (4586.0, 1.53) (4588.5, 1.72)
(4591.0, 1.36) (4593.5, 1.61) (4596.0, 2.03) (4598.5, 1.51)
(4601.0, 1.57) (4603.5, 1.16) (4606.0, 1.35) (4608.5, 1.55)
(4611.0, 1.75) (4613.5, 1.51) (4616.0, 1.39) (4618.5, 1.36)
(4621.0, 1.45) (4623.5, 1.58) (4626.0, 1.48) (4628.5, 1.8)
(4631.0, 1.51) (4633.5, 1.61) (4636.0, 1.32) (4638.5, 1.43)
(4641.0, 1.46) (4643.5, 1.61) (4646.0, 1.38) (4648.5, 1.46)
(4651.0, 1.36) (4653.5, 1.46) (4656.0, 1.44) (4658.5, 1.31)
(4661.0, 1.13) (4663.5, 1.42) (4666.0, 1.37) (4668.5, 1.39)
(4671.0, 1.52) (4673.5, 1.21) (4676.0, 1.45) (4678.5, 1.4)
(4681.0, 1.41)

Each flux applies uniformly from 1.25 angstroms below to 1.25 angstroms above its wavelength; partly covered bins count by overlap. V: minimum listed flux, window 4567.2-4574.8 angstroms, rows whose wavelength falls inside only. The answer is 1.69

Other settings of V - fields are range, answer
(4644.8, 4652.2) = 1.36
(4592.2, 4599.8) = 1.51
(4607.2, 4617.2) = 1.39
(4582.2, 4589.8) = 1.53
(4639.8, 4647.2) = 1.38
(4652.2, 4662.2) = 1.13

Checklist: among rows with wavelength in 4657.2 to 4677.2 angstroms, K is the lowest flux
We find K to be 1.13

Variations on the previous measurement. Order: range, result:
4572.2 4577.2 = 1.72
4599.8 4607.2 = 1.16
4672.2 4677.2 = 1.21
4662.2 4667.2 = 1.37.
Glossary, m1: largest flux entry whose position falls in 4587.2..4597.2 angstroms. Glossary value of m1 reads 2.03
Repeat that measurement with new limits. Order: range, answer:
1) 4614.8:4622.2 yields 1.45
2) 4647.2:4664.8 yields 1.46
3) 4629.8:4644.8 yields 1.61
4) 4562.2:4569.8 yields 1.95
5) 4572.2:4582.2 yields 1.83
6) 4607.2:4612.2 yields 1.75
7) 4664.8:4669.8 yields 1.39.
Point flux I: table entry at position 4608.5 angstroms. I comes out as 1.55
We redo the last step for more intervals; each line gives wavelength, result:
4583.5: 1.74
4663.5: 1.42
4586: 1.53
